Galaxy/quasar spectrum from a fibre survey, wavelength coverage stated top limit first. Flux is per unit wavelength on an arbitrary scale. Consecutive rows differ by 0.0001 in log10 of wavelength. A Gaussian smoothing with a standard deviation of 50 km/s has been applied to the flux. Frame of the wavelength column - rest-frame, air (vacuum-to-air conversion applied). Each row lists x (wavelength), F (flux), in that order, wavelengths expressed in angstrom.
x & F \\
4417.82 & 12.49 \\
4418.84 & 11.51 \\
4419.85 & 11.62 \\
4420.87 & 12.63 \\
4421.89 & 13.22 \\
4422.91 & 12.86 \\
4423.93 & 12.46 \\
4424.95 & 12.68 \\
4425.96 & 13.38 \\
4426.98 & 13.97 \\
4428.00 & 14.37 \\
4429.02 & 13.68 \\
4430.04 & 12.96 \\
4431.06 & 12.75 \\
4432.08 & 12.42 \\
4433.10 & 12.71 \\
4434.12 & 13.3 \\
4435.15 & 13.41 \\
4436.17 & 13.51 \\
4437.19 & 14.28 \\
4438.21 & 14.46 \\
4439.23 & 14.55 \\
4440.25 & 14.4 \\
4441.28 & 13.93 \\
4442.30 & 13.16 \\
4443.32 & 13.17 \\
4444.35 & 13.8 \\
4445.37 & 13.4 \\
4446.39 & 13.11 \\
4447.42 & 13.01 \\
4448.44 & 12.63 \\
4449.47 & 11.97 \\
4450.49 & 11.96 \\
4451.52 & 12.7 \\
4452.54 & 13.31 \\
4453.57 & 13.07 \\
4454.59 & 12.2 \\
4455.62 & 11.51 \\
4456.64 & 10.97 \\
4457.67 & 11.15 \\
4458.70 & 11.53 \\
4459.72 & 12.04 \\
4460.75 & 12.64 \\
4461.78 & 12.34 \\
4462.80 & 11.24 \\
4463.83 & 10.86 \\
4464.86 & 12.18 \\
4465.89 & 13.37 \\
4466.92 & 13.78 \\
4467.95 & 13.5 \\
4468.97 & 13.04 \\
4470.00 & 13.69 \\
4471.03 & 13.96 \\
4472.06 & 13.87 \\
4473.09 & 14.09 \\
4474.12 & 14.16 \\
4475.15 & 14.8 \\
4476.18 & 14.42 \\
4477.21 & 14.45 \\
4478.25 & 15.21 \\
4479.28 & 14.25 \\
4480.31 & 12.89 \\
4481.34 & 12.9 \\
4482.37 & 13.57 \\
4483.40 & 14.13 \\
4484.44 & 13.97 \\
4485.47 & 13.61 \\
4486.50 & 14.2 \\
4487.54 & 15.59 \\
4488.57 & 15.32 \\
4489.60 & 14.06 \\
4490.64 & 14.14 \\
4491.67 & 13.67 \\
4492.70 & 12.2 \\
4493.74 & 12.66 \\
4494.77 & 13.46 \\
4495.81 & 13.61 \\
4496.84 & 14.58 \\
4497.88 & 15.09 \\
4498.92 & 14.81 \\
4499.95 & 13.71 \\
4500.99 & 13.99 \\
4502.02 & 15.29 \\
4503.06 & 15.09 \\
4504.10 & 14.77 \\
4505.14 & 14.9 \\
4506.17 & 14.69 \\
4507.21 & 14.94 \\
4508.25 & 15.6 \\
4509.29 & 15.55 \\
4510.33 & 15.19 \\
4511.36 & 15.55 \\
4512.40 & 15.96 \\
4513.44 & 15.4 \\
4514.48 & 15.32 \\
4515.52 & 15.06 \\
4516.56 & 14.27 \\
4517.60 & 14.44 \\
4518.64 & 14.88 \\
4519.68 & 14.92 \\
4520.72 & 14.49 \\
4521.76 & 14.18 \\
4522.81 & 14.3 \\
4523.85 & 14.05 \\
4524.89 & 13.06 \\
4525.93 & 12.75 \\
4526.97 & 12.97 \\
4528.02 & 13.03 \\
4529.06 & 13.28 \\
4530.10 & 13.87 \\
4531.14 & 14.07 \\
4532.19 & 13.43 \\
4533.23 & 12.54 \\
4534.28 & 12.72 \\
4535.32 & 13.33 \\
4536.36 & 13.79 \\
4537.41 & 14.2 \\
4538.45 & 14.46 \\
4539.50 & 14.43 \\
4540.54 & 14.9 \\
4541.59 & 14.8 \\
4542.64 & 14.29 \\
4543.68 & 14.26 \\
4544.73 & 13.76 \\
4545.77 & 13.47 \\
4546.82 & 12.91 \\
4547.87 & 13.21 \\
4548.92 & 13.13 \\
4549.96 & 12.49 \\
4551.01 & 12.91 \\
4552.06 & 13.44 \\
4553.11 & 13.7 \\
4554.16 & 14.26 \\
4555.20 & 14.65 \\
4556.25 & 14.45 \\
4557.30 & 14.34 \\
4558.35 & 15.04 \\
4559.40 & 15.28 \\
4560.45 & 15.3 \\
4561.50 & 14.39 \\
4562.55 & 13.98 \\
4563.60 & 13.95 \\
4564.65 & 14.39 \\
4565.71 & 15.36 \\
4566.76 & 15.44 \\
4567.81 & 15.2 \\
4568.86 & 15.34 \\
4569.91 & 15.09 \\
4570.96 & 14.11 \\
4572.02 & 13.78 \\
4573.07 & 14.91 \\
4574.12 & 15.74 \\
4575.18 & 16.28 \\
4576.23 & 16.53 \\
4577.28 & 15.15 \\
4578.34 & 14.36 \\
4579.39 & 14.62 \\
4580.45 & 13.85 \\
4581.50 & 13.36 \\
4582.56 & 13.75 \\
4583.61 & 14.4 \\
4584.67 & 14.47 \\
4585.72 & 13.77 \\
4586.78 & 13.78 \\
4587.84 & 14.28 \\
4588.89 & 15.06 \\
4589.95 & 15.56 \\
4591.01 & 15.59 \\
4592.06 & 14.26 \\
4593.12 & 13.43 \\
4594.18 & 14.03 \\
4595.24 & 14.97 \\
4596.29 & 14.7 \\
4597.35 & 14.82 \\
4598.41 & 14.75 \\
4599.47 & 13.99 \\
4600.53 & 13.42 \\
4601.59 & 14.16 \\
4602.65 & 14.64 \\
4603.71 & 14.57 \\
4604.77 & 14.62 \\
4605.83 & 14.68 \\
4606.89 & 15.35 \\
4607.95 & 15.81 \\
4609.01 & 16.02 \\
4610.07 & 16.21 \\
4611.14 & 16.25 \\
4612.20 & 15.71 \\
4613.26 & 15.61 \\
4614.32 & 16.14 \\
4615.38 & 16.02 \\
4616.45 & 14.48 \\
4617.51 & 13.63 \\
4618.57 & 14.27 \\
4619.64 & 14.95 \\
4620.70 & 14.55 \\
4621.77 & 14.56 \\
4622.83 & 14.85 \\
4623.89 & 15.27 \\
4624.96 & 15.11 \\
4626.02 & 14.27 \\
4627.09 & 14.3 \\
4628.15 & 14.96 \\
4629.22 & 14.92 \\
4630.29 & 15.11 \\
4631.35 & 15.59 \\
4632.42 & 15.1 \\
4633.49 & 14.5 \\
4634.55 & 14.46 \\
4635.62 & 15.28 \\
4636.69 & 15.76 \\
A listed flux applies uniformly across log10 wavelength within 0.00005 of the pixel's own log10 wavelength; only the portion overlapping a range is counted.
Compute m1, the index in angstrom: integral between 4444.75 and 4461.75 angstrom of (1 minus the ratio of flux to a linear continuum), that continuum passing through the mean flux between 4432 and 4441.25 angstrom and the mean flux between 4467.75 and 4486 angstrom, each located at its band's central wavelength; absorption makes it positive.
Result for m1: 1.8 angstrom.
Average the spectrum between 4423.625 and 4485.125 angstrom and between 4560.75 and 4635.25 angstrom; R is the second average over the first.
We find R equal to 1.12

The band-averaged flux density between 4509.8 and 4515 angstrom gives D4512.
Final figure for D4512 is 15.5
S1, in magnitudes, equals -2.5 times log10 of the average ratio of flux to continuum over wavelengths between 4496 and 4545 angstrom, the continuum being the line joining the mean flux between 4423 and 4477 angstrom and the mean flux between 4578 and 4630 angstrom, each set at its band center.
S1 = -0.041 mag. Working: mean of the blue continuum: 13.1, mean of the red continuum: 14.7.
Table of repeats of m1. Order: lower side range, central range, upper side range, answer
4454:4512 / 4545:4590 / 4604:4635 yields 0.6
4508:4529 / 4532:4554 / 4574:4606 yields 1.3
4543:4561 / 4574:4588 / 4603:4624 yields -0.1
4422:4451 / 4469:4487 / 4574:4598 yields -0.4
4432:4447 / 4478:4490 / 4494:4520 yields 0.2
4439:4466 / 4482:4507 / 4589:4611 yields -1.9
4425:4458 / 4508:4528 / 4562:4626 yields -0.9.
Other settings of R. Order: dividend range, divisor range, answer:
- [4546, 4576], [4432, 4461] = 1.12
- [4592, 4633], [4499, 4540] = 1.04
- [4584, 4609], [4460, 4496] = 1.07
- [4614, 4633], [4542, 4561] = 1.07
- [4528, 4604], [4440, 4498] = 1.07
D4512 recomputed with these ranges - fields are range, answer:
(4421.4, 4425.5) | 12.8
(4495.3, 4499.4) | 14.5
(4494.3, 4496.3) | 13.5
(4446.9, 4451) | 12.4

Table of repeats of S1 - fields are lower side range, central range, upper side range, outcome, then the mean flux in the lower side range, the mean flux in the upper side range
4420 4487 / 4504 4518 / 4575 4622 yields -0.10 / 13.2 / 14.8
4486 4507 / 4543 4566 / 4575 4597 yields 0.03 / 14.3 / 14.6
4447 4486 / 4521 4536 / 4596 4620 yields 0.04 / 13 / 15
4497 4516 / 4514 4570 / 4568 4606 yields 0.06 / 15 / 14.6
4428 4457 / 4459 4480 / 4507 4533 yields 0.02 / 13.1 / 14.4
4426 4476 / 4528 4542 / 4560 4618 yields 0.03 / 13.1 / 14.8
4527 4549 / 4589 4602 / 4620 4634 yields 0.00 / 13.7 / 14.9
